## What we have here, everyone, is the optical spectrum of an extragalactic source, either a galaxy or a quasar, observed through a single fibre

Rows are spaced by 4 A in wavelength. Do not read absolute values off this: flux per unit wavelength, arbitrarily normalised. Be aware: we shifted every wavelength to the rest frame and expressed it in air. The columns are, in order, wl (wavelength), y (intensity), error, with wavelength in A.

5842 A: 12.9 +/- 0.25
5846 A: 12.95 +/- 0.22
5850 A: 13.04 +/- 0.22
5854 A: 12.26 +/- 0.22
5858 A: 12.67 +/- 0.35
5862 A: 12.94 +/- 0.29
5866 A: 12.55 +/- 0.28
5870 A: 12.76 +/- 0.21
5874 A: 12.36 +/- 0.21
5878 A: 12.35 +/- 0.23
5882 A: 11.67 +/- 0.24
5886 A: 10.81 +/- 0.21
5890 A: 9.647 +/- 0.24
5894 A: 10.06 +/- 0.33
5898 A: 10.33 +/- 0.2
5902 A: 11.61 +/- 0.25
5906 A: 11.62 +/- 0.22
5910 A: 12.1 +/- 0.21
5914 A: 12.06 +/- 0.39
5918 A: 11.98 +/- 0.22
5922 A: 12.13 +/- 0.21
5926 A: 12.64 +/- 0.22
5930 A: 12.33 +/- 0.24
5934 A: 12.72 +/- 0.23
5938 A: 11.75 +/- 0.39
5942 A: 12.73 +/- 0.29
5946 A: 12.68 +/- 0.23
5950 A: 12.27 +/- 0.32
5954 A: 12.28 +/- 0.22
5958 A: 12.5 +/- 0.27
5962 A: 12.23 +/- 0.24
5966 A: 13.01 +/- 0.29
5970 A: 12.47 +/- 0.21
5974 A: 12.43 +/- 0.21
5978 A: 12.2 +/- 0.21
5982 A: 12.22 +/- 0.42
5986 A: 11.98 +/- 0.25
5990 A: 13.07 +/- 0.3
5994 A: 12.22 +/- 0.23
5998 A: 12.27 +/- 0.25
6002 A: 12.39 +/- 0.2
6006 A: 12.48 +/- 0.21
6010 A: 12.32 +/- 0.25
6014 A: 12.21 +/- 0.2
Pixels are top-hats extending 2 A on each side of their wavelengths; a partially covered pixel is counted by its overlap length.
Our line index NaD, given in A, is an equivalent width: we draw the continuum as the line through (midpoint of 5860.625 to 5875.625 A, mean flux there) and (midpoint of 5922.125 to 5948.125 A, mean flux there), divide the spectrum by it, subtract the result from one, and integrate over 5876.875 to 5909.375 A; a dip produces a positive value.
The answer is 4.0 A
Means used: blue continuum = 12.6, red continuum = 12.4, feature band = 11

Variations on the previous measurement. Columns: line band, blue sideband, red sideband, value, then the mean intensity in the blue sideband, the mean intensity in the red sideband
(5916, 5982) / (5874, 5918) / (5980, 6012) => -2.9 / 11.3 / 12.4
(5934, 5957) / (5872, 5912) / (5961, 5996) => -0.8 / 11.3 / 12.4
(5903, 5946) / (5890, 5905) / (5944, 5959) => -2.7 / 10.6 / 12.4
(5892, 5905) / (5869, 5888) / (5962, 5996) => 1.4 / 11.9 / 12.4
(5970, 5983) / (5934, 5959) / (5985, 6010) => 0.1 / 12.4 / 12.4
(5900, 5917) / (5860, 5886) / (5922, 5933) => 0.7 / 12.3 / 12.4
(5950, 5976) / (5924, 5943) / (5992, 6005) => -0.2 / 12.4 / 12.3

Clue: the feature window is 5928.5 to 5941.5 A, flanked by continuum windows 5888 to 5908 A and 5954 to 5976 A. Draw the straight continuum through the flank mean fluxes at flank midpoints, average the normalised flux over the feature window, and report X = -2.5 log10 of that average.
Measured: -0.058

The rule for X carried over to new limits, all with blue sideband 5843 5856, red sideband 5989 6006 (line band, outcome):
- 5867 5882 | 0.03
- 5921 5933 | 0.02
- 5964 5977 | -0.01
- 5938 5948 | 0.00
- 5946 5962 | 0.01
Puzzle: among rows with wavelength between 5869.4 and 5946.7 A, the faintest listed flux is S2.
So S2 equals 9.647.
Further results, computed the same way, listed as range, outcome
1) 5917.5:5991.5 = 11.75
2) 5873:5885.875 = 11.67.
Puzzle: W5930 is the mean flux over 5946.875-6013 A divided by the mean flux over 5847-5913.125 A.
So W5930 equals 1.05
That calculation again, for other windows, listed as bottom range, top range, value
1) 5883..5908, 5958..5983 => 1.16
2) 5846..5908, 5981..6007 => 1.05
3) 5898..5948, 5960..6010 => 1.02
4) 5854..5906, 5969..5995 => 1.06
